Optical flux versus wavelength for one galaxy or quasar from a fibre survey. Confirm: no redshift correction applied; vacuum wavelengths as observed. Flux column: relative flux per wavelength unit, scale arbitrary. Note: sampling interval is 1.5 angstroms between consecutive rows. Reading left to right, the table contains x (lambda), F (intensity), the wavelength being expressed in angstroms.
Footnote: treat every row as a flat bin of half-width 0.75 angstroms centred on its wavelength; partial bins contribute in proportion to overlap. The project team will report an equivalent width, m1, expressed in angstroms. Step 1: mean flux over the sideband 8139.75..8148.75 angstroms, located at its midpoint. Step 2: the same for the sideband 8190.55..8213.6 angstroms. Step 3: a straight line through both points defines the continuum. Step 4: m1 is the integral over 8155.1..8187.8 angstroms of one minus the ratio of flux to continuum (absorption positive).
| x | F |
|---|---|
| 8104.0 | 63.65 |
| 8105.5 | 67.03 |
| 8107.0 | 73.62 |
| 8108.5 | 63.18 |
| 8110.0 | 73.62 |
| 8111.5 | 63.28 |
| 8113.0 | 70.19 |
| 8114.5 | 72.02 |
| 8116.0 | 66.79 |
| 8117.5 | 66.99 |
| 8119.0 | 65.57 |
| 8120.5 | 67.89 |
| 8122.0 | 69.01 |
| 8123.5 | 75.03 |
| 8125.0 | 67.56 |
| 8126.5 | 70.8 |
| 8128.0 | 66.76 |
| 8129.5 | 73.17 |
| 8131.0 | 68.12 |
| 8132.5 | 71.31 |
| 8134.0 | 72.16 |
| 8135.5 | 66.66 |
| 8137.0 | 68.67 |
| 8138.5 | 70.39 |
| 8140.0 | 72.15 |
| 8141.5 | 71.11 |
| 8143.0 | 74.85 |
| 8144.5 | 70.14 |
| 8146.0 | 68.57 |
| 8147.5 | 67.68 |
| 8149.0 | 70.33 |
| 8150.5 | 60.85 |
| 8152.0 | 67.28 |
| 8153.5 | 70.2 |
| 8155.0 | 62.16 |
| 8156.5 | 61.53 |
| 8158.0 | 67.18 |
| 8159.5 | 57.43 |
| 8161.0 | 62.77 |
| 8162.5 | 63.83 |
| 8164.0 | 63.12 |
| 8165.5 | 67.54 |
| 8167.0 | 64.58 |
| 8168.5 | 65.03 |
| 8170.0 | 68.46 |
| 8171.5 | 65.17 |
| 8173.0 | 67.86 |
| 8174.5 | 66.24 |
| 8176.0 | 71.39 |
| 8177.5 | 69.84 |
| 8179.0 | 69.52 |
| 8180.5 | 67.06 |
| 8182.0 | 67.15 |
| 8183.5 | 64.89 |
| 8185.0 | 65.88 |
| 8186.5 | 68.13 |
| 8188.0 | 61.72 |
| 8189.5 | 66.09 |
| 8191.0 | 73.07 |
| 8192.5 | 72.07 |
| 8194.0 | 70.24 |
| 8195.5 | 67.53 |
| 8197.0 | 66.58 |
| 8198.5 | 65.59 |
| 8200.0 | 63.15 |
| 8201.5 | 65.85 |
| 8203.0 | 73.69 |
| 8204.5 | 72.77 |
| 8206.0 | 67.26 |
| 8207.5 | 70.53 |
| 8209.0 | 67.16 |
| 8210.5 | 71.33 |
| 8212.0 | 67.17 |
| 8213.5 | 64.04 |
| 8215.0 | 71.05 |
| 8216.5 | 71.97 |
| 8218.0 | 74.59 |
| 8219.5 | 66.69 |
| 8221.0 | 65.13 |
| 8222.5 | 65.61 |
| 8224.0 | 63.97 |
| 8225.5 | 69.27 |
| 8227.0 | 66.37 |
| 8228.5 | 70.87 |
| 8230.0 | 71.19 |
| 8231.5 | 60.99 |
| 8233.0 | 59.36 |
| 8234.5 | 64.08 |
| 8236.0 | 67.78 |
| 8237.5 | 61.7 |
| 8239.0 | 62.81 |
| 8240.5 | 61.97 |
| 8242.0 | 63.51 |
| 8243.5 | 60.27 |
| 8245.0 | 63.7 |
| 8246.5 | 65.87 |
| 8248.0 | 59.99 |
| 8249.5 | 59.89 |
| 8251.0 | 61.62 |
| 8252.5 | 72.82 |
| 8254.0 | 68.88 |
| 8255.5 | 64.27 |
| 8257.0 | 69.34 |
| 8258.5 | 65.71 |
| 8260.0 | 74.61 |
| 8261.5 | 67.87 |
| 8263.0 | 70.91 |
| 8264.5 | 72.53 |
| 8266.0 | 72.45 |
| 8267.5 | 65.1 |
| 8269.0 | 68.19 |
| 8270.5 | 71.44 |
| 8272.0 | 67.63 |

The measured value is 1.8 angstroms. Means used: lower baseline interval 70.6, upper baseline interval 68.7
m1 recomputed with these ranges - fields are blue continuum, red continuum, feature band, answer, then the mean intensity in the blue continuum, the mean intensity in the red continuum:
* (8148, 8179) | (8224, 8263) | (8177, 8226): -1.8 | 65.7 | 65.5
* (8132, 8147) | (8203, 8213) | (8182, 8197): 0.5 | 70.5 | 69.6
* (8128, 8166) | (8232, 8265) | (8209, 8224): -0.5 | 67.6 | 65.3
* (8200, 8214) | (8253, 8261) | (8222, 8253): 1.9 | 68.6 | 68.7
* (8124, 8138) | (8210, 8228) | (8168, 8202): 0.7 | 69.6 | 68.1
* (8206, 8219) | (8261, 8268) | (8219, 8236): 0.9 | 69.5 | 70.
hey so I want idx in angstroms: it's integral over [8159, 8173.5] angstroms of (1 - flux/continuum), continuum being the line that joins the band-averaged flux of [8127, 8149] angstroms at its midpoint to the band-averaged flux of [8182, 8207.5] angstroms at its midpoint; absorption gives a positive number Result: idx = 0.9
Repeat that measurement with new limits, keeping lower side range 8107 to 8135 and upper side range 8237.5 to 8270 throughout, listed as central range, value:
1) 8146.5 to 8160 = 0.7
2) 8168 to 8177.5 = 0.1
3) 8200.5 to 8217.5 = -0.5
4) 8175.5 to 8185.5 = 0.0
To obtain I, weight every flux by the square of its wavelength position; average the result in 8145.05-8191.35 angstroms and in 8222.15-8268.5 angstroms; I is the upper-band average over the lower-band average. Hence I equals 1.0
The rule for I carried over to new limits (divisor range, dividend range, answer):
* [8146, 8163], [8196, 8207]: 1.06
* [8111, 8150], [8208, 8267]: 0.98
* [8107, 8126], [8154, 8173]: 0.95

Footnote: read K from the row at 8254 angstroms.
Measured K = 68.88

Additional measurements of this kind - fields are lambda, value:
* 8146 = 68.57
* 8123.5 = 75.03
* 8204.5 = 72.77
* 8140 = 72.15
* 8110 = 73.62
